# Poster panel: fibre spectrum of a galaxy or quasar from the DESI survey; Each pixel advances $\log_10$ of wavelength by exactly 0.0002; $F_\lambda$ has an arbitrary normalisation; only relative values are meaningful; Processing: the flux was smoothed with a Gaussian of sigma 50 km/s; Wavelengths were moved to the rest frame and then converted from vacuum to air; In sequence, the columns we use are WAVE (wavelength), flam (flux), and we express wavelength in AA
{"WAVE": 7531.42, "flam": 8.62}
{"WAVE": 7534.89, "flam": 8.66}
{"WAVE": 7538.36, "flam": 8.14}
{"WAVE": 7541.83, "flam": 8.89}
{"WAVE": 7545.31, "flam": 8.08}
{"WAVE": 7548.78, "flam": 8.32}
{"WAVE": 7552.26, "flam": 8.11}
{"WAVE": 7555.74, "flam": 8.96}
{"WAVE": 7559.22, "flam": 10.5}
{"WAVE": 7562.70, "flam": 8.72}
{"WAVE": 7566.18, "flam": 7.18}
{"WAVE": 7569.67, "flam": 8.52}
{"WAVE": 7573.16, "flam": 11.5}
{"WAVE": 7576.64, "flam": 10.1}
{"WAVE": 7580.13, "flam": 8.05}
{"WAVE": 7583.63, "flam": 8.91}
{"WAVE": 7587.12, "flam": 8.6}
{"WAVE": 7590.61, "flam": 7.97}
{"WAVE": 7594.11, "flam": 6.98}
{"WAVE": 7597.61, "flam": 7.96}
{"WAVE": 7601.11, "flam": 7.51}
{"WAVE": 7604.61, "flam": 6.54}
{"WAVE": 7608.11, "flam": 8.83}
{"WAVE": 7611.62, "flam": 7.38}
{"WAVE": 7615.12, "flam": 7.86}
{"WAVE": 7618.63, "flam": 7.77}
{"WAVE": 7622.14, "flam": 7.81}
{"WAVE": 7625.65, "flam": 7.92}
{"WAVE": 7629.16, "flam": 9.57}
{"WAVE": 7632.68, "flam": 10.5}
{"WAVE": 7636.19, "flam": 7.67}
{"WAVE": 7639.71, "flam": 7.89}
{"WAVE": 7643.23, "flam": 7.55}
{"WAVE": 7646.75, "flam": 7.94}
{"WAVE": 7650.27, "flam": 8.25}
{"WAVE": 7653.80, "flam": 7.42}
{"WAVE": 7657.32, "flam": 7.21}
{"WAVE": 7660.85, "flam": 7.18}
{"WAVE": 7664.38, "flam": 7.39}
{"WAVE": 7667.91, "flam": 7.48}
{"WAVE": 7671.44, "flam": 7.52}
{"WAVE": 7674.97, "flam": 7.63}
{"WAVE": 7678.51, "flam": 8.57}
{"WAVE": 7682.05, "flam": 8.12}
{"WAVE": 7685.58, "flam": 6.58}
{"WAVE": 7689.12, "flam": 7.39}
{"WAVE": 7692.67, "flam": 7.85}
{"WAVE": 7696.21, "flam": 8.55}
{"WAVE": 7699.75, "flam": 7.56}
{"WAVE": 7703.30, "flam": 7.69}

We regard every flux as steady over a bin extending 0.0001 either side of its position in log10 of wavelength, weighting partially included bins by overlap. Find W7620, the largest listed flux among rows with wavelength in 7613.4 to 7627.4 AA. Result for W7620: 7.92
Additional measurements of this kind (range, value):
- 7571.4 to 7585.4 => 11.5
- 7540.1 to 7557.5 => 8.96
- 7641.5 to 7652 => 8.25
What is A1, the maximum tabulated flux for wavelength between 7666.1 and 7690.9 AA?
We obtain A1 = 8.57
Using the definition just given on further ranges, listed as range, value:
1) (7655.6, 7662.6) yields 7.21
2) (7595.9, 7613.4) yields 8.83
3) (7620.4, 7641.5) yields 10.5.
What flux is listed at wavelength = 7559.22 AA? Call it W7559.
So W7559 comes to 10.5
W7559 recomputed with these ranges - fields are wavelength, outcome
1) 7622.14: 7.81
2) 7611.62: 7.38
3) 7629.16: 9.57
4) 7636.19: 7.67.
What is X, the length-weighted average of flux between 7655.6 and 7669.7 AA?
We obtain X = 7.31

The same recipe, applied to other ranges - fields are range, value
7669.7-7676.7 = 7.58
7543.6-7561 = 8.8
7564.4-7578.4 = 9.33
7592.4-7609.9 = 7.56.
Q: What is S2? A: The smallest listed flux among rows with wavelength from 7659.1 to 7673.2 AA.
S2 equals 7.18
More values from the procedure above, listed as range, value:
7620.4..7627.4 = 7.81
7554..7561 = 8.96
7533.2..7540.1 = 8.14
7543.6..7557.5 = 8.08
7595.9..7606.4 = 6.54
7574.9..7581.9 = 8.05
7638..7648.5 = 7.55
